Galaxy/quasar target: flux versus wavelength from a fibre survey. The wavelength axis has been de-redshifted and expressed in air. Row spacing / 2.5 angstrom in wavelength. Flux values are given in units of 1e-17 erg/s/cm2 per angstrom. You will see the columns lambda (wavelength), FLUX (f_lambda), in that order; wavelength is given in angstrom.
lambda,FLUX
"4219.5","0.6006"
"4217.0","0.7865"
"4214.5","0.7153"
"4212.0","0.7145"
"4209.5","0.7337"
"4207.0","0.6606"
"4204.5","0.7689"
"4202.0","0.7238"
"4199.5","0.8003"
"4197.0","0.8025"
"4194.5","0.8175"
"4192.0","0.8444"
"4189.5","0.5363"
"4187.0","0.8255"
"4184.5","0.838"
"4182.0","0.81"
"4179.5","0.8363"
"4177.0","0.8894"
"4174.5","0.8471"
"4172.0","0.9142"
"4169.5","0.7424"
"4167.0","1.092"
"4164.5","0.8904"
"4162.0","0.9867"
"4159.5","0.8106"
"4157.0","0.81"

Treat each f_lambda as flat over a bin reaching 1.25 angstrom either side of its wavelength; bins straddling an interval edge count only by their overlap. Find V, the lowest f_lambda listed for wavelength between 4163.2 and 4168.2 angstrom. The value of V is 0.8904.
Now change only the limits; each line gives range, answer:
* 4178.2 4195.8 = 0.5363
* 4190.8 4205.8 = 0.7238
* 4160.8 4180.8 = 0.7424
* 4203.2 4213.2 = 0.6606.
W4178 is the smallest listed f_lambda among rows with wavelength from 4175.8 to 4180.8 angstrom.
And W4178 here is 0.8363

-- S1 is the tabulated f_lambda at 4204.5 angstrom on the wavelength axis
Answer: 0.7689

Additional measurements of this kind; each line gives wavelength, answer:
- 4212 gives 0.7145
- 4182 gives 0.81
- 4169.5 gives 0.7424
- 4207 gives 0.6606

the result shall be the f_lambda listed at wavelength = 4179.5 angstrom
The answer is 0.8363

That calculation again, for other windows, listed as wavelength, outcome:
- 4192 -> 0.8444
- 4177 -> 0.8894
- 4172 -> 0.9142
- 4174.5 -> 0.8471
